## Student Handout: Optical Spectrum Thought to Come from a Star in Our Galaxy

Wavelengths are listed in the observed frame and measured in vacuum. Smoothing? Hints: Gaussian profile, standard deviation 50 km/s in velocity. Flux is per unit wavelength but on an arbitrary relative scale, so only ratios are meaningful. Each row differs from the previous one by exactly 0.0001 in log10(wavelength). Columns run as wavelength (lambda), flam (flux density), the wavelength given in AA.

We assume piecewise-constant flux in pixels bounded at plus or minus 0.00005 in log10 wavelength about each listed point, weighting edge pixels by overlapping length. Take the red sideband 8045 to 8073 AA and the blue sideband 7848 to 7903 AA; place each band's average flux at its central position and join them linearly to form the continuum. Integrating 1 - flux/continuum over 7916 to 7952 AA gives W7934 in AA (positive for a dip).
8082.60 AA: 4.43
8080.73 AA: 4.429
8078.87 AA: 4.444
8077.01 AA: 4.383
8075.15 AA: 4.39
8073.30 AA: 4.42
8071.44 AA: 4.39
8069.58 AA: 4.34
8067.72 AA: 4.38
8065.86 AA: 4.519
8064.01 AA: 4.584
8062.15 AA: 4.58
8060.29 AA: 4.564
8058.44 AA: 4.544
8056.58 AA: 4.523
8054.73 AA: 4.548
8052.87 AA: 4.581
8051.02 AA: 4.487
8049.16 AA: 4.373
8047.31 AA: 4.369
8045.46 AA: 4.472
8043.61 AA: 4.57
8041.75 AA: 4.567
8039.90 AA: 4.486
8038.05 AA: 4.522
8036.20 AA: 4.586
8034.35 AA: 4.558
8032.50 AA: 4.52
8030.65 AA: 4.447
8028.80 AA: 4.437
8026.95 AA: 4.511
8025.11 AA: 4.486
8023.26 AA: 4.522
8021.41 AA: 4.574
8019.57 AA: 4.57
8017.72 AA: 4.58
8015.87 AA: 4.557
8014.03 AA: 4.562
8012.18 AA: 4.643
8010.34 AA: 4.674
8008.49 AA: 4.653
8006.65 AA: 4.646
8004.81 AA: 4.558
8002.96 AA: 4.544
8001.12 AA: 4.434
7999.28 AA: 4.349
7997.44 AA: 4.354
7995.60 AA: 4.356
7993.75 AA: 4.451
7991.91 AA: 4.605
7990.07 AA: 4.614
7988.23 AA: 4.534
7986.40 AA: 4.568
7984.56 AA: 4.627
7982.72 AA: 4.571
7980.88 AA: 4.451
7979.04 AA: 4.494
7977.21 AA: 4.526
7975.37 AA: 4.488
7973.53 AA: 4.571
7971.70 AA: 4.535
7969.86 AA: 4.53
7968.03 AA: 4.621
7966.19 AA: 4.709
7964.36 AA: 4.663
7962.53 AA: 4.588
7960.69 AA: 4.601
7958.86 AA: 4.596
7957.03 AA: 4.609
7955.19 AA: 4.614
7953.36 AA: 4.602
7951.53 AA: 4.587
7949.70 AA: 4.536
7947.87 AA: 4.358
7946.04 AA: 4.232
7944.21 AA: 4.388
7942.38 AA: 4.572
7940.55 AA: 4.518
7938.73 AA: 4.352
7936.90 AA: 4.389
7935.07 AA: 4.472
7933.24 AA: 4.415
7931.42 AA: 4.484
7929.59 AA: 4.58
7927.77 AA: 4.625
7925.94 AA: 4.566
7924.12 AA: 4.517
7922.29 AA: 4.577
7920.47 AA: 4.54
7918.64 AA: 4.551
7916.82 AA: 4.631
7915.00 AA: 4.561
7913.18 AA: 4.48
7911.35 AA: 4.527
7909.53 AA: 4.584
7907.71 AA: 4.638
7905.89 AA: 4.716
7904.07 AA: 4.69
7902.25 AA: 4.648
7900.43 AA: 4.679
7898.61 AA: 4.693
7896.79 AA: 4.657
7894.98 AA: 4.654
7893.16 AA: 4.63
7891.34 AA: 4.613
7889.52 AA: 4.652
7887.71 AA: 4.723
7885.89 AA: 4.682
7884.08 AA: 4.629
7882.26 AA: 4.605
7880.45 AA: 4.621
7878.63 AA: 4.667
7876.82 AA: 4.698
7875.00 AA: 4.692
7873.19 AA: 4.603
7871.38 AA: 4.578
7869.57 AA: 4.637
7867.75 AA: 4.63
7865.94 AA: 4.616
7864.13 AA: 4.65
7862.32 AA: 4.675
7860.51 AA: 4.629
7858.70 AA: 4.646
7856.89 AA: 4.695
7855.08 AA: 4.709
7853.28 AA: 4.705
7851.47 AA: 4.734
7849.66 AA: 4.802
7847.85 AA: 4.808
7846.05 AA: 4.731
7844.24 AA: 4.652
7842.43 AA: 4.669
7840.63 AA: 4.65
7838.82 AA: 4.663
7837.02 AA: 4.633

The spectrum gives 0.9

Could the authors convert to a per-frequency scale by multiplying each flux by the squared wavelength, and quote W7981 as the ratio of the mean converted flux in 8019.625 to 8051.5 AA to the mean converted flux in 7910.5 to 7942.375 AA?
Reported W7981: 1.0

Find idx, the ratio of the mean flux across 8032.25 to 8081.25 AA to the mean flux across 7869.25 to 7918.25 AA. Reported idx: 1.0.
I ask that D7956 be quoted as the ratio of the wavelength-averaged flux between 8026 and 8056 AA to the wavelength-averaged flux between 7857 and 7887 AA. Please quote 0.97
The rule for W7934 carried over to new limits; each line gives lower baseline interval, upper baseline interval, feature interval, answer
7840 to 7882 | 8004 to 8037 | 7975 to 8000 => 0.5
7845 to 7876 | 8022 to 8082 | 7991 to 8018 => 0.0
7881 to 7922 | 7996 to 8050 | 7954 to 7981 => 0.0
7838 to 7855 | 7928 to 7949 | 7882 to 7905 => -0.4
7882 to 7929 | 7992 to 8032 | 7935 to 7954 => 0.5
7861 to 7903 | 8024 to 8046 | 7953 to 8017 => 0.0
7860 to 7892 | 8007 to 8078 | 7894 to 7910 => -0.1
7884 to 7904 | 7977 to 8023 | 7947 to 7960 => 0.1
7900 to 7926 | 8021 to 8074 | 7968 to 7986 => 0.0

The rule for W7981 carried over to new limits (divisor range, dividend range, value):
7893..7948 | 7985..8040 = 1.02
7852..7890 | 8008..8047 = 1.01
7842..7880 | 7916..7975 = 0.99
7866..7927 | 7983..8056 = 1.01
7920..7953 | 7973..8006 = 1.02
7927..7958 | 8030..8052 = 1.03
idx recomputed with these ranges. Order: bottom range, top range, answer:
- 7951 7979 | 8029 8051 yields 0.98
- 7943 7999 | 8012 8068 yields 1.00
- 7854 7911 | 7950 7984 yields 0.98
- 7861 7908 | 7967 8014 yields 0.97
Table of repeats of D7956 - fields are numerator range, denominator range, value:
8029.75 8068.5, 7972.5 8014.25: 1.00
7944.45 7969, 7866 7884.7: 0.98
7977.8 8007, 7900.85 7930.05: 0.98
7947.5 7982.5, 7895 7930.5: 0.99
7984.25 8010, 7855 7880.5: 0.97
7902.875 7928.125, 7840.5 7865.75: 0.98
